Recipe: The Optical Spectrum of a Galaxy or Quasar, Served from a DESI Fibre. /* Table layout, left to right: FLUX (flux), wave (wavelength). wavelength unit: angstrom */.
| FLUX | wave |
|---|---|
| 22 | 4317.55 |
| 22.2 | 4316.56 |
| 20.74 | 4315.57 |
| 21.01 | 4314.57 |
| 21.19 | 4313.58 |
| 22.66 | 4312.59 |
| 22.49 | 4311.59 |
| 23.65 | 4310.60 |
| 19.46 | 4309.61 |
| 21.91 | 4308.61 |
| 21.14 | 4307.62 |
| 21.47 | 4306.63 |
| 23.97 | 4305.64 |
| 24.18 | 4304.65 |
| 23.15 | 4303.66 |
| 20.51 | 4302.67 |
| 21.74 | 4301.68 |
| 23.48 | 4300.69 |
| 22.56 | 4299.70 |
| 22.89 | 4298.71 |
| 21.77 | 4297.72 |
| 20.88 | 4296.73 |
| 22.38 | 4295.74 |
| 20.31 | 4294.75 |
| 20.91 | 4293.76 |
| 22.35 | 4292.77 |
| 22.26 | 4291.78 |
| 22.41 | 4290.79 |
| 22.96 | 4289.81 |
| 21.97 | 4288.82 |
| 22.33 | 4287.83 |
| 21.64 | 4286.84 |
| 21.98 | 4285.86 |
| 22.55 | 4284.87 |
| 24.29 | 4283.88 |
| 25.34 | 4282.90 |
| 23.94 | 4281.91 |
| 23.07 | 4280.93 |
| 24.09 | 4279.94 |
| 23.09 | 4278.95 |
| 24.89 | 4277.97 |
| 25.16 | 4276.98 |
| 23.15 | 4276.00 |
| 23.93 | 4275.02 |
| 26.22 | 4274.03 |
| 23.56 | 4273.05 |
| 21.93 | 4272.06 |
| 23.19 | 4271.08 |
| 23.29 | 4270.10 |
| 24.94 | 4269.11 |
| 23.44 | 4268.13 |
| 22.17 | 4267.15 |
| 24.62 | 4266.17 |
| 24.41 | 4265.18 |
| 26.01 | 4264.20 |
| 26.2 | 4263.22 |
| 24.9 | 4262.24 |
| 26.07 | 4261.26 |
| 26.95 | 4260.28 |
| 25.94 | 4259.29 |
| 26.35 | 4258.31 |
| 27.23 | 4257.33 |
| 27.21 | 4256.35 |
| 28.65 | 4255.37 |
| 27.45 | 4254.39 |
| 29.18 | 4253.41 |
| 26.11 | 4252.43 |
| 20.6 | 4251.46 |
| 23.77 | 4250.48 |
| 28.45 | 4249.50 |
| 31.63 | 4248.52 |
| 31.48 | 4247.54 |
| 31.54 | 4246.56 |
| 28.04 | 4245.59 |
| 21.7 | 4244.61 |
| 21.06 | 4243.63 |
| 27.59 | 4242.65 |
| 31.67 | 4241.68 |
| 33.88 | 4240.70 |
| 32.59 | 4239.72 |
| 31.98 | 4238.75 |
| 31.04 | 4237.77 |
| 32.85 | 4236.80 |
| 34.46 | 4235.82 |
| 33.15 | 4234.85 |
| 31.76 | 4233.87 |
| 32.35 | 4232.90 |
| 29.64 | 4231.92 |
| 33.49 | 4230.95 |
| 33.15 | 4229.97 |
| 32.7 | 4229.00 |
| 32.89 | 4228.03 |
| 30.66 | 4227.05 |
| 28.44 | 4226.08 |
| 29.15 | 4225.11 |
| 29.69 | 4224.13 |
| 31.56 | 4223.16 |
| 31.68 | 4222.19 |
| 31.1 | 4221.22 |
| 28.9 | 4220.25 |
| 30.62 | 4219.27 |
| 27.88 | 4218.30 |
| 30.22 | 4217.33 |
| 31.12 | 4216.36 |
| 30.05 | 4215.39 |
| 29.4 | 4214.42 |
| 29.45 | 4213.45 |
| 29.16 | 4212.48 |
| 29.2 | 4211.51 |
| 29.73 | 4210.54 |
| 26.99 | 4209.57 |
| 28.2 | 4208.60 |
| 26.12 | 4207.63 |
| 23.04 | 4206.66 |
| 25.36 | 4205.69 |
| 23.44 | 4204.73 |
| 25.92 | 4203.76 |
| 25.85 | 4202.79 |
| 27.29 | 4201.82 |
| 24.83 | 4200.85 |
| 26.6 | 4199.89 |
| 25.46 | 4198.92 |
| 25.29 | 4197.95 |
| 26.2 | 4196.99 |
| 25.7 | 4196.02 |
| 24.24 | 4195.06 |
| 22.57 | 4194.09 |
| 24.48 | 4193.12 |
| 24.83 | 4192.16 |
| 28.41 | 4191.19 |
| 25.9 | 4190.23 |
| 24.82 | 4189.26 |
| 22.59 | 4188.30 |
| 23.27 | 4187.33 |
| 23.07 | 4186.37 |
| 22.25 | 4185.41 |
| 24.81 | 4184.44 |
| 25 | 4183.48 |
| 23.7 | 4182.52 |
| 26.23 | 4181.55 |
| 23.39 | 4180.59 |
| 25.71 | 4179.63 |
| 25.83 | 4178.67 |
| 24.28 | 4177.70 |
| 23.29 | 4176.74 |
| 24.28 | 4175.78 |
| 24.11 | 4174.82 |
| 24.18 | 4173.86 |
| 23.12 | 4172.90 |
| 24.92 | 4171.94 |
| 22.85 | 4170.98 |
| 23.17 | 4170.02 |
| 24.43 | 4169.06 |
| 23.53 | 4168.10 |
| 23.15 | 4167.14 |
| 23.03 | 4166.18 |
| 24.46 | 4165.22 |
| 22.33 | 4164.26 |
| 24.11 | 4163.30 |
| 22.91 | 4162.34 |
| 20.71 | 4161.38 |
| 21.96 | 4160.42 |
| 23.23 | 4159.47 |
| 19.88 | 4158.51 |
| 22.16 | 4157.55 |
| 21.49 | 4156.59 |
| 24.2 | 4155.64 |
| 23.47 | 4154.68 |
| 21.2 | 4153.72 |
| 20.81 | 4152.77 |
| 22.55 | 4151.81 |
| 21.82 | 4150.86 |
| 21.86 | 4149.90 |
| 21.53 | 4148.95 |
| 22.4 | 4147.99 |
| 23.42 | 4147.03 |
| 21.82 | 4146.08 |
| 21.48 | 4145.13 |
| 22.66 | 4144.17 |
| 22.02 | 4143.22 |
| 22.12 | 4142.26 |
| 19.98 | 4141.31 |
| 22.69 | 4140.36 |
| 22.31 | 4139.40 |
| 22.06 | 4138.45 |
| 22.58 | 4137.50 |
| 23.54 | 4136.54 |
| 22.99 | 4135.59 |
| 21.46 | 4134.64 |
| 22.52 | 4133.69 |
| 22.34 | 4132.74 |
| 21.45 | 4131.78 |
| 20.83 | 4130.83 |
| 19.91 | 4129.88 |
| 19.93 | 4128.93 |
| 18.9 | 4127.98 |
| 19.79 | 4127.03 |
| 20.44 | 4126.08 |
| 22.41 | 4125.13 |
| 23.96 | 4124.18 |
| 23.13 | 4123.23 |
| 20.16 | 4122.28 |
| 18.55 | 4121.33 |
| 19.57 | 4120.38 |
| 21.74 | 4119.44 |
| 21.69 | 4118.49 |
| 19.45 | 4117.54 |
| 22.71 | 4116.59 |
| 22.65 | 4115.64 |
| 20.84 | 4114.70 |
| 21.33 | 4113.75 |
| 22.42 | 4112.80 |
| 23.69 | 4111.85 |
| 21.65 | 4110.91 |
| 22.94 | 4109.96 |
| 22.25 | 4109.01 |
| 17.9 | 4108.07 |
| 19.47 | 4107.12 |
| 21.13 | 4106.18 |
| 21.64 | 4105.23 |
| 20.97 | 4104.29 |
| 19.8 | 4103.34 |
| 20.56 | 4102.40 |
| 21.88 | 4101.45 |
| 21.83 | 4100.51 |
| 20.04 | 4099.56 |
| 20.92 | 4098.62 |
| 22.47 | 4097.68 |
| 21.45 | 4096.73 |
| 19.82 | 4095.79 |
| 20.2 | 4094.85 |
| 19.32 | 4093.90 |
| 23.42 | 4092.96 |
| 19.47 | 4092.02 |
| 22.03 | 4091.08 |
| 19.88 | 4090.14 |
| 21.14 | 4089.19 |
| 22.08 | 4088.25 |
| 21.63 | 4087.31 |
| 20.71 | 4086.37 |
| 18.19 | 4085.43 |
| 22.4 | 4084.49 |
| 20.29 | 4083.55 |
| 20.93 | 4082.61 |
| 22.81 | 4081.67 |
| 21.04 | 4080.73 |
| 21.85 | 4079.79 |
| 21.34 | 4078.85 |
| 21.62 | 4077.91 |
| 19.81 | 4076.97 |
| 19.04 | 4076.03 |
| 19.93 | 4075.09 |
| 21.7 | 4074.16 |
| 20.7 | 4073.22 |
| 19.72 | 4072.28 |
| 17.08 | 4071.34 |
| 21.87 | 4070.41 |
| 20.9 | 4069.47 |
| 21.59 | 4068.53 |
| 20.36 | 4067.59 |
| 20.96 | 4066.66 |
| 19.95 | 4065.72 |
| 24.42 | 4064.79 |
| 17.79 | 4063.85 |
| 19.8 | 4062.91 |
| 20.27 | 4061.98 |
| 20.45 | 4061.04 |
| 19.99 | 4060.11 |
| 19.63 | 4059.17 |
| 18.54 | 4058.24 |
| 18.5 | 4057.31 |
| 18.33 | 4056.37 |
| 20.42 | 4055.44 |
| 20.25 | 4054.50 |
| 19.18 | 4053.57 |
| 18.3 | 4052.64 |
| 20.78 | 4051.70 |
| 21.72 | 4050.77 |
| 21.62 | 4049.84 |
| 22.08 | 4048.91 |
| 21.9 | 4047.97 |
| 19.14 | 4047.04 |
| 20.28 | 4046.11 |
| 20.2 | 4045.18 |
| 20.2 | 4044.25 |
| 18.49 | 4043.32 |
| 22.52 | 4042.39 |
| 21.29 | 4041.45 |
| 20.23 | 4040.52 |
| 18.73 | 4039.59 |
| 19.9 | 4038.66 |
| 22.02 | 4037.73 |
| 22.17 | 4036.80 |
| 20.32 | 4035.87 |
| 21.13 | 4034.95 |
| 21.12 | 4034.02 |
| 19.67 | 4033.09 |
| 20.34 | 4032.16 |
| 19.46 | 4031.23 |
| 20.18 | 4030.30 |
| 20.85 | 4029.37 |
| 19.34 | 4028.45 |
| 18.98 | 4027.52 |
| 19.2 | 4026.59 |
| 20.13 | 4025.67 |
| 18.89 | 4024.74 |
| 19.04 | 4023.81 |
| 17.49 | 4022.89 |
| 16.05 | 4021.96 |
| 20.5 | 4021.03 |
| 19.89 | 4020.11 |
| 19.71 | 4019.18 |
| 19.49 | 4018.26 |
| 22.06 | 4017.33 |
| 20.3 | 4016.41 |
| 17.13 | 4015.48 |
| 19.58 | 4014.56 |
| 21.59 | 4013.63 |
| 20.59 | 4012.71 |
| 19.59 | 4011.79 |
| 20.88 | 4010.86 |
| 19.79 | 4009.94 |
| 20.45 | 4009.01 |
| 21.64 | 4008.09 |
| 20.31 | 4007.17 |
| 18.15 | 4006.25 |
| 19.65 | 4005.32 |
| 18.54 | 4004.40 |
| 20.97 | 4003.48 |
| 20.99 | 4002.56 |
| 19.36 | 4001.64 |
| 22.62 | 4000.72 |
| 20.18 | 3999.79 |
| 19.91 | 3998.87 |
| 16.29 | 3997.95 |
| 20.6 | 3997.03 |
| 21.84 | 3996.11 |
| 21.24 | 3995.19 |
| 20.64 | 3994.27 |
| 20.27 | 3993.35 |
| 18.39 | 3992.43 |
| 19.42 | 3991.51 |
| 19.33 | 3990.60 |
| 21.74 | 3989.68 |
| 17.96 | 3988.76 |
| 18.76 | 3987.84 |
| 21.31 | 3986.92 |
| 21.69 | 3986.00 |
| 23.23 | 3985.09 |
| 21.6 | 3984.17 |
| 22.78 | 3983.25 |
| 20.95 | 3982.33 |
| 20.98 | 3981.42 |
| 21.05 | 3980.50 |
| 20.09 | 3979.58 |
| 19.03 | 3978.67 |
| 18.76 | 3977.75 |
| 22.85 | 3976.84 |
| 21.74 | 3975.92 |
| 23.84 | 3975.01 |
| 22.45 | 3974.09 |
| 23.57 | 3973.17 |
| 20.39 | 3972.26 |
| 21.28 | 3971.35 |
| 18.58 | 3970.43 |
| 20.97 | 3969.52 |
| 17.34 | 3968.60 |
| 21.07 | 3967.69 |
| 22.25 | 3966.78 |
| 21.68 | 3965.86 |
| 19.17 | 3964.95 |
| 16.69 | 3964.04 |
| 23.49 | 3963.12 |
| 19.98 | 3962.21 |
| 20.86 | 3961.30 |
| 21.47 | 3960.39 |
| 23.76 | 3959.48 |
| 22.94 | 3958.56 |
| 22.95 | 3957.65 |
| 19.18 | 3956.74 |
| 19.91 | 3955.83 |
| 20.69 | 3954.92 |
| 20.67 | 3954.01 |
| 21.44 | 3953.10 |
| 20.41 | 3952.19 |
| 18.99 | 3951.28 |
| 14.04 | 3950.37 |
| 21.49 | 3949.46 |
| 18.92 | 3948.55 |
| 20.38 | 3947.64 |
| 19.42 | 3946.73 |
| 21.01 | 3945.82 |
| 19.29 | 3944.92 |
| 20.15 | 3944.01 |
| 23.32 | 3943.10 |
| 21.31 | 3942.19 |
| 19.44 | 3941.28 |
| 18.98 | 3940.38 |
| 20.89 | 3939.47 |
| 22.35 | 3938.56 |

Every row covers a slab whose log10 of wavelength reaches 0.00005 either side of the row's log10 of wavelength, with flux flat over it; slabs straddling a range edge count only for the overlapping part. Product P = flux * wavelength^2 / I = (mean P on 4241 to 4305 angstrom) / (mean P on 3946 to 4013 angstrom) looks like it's 1.38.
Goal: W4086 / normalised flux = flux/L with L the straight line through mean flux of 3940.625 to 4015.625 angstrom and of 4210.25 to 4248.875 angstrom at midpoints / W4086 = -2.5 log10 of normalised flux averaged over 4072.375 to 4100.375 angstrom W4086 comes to 0.19 mag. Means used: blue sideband 20.5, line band 20.9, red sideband 30.5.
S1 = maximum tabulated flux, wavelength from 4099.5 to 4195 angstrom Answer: 28.41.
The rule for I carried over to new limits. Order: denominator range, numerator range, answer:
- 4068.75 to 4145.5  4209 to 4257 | 1.49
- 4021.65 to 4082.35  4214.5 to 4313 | 1.43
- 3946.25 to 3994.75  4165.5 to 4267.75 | 1.48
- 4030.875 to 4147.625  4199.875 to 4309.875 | 1.36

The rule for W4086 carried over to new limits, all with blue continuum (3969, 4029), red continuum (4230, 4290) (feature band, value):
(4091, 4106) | 0.08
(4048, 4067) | 0.08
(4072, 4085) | 0.06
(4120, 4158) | 0.09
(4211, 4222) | -0.17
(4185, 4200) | 0.01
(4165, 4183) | 0.02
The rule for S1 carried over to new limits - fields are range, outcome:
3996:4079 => 24.42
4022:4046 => 22.52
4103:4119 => 23.69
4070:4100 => 23.42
